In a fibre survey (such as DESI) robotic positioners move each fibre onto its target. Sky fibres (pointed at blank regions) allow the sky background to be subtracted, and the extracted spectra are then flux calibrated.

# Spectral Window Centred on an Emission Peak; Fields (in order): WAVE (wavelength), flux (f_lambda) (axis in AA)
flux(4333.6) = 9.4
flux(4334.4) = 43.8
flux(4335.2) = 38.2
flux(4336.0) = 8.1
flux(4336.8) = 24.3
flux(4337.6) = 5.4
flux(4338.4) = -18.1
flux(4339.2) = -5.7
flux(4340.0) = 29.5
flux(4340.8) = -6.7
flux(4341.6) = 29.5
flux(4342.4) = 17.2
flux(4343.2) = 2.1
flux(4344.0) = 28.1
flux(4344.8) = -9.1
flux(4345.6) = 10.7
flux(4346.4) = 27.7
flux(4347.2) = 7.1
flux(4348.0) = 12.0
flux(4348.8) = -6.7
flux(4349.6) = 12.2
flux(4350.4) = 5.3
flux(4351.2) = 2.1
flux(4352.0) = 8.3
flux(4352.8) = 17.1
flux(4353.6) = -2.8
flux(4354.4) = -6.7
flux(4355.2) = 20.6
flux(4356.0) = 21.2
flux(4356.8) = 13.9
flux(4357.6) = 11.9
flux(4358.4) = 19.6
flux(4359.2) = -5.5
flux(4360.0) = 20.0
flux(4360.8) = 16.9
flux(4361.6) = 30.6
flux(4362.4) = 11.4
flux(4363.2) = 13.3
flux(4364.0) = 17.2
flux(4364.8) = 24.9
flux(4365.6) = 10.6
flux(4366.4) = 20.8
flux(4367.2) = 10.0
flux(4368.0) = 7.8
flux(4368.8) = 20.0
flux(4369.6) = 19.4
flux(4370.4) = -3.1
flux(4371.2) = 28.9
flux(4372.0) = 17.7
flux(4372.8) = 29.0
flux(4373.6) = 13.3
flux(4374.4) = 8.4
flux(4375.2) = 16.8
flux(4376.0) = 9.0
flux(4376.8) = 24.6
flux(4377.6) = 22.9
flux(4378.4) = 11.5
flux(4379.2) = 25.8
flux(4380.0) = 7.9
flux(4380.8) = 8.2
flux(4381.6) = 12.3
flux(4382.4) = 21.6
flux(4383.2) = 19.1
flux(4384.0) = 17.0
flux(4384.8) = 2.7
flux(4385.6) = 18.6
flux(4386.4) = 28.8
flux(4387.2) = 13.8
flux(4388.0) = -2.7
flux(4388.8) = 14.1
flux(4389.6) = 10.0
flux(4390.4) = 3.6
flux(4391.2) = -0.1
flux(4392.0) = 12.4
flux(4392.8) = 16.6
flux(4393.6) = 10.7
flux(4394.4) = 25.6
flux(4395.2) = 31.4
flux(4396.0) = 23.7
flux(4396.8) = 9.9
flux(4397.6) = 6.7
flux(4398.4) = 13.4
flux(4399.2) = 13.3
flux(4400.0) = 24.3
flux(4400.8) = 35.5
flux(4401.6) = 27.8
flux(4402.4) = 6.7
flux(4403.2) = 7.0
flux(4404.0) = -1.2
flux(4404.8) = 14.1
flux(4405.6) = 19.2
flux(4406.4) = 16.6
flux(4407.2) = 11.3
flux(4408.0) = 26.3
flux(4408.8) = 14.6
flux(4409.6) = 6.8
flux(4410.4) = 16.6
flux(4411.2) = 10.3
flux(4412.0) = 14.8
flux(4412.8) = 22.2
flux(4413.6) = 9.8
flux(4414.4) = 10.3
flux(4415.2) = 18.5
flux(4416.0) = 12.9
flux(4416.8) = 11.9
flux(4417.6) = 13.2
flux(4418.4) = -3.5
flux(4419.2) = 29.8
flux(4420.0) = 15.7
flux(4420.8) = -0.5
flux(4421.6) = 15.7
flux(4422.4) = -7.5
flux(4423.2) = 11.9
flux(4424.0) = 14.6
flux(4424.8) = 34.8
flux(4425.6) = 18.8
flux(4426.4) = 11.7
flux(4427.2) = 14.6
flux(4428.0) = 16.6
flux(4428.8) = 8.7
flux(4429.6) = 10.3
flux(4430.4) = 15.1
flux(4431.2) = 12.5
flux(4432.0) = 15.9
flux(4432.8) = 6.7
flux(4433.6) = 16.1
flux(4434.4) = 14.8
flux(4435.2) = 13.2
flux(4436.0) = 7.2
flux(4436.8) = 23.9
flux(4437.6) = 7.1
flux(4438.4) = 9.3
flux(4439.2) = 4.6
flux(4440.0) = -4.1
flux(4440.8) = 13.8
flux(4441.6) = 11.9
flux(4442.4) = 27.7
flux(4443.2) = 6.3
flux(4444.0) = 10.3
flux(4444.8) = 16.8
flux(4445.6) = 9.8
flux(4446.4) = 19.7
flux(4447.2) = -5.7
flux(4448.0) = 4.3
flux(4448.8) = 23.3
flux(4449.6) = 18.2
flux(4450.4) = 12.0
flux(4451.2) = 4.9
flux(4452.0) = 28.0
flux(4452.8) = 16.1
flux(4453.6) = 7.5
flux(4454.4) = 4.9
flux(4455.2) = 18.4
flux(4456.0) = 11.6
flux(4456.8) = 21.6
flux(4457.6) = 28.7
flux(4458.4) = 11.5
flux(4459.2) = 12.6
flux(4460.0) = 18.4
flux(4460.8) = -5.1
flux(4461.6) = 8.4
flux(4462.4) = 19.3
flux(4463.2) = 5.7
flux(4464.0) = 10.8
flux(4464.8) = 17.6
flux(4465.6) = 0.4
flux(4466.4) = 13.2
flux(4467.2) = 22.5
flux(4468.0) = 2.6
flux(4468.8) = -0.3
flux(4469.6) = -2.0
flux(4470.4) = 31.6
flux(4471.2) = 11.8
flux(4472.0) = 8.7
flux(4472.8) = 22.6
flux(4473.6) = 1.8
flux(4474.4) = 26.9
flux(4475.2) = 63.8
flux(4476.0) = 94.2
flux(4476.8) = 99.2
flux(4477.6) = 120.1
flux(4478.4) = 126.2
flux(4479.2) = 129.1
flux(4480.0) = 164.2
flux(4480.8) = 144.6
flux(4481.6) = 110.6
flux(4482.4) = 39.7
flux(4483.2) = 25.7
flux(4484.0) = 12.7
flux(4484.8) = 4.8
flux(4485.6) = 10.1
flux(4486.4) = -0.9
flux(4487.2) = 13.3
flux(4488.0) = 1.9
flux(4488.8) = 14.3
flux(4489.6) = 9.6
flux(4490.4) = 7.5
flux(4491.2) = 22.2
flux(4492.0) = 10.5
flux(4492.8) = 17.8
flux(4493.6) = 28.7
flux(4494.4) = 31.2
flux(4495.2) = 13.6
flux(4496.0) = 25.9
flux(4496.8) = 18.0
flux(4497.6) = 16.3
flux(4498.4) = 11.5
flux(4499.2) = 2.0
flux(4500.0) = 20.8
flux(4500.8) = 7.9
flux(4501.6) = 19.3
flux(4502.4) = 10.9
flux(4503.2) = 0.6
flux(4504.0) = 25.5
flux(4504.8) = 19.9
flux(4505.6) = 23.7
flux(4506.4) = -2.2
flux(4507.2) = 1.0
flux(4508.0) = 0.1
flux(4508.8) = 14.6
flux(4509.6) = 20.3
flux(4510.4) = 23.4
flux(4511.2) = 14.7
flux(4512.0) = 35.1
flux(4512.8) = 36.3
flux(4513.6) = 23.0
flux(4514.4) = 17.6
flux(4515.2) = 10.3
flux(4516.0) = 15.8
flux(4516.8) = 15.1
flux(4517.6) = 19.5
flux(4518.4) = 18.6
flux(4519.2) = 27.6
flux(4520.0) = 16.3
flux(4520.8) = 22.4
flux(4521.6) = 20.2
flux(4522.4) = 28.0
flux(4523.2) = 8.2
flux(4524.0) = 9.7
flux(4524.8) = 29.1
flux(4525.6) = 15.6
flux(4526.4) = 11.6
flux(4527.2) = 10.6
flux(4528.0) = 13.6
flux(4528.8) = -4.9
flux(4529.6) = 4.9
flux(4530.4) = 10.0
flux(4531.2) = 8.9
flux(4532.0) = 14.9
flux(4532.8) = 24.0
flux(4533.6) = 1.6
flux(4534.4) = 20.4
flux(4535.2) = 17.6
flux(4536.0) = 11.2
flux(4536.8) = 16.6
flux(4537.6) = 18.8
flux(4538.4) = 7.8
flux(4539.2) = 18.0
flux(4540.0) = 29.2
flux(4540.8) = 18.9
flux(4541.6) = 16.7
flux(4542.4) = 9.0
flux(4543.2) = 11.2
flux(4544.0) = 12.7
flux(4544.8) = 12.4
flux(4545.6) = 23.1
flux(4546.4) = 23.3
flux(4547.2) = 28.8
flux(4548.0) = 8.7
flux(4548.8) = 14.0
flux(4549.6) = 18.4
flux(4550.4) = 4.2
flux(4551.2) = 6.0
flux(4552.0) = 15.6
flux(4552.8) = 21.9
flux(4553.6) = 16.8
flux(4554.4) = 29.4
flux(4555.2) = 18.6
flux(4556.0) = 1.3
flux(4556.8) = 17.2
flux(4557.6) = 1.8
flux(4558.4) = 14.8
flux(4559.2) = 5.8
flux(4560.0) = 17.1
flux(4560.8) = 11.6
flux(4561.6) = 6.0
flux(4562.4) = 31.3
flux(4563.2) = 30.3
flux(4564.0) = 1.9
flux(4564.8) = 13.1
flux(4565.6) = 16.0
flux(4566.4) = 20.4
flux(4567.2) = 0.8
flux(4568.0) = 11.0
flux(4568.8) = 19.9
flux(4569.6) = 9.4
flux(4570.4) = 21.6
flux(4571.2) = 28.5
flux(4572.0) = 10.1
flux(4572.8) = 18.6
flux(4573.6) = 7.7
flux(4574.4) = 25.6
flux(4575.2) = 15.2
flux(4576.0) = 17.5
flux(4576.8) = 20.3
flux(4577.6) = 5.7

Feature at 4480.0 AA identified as [O II]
